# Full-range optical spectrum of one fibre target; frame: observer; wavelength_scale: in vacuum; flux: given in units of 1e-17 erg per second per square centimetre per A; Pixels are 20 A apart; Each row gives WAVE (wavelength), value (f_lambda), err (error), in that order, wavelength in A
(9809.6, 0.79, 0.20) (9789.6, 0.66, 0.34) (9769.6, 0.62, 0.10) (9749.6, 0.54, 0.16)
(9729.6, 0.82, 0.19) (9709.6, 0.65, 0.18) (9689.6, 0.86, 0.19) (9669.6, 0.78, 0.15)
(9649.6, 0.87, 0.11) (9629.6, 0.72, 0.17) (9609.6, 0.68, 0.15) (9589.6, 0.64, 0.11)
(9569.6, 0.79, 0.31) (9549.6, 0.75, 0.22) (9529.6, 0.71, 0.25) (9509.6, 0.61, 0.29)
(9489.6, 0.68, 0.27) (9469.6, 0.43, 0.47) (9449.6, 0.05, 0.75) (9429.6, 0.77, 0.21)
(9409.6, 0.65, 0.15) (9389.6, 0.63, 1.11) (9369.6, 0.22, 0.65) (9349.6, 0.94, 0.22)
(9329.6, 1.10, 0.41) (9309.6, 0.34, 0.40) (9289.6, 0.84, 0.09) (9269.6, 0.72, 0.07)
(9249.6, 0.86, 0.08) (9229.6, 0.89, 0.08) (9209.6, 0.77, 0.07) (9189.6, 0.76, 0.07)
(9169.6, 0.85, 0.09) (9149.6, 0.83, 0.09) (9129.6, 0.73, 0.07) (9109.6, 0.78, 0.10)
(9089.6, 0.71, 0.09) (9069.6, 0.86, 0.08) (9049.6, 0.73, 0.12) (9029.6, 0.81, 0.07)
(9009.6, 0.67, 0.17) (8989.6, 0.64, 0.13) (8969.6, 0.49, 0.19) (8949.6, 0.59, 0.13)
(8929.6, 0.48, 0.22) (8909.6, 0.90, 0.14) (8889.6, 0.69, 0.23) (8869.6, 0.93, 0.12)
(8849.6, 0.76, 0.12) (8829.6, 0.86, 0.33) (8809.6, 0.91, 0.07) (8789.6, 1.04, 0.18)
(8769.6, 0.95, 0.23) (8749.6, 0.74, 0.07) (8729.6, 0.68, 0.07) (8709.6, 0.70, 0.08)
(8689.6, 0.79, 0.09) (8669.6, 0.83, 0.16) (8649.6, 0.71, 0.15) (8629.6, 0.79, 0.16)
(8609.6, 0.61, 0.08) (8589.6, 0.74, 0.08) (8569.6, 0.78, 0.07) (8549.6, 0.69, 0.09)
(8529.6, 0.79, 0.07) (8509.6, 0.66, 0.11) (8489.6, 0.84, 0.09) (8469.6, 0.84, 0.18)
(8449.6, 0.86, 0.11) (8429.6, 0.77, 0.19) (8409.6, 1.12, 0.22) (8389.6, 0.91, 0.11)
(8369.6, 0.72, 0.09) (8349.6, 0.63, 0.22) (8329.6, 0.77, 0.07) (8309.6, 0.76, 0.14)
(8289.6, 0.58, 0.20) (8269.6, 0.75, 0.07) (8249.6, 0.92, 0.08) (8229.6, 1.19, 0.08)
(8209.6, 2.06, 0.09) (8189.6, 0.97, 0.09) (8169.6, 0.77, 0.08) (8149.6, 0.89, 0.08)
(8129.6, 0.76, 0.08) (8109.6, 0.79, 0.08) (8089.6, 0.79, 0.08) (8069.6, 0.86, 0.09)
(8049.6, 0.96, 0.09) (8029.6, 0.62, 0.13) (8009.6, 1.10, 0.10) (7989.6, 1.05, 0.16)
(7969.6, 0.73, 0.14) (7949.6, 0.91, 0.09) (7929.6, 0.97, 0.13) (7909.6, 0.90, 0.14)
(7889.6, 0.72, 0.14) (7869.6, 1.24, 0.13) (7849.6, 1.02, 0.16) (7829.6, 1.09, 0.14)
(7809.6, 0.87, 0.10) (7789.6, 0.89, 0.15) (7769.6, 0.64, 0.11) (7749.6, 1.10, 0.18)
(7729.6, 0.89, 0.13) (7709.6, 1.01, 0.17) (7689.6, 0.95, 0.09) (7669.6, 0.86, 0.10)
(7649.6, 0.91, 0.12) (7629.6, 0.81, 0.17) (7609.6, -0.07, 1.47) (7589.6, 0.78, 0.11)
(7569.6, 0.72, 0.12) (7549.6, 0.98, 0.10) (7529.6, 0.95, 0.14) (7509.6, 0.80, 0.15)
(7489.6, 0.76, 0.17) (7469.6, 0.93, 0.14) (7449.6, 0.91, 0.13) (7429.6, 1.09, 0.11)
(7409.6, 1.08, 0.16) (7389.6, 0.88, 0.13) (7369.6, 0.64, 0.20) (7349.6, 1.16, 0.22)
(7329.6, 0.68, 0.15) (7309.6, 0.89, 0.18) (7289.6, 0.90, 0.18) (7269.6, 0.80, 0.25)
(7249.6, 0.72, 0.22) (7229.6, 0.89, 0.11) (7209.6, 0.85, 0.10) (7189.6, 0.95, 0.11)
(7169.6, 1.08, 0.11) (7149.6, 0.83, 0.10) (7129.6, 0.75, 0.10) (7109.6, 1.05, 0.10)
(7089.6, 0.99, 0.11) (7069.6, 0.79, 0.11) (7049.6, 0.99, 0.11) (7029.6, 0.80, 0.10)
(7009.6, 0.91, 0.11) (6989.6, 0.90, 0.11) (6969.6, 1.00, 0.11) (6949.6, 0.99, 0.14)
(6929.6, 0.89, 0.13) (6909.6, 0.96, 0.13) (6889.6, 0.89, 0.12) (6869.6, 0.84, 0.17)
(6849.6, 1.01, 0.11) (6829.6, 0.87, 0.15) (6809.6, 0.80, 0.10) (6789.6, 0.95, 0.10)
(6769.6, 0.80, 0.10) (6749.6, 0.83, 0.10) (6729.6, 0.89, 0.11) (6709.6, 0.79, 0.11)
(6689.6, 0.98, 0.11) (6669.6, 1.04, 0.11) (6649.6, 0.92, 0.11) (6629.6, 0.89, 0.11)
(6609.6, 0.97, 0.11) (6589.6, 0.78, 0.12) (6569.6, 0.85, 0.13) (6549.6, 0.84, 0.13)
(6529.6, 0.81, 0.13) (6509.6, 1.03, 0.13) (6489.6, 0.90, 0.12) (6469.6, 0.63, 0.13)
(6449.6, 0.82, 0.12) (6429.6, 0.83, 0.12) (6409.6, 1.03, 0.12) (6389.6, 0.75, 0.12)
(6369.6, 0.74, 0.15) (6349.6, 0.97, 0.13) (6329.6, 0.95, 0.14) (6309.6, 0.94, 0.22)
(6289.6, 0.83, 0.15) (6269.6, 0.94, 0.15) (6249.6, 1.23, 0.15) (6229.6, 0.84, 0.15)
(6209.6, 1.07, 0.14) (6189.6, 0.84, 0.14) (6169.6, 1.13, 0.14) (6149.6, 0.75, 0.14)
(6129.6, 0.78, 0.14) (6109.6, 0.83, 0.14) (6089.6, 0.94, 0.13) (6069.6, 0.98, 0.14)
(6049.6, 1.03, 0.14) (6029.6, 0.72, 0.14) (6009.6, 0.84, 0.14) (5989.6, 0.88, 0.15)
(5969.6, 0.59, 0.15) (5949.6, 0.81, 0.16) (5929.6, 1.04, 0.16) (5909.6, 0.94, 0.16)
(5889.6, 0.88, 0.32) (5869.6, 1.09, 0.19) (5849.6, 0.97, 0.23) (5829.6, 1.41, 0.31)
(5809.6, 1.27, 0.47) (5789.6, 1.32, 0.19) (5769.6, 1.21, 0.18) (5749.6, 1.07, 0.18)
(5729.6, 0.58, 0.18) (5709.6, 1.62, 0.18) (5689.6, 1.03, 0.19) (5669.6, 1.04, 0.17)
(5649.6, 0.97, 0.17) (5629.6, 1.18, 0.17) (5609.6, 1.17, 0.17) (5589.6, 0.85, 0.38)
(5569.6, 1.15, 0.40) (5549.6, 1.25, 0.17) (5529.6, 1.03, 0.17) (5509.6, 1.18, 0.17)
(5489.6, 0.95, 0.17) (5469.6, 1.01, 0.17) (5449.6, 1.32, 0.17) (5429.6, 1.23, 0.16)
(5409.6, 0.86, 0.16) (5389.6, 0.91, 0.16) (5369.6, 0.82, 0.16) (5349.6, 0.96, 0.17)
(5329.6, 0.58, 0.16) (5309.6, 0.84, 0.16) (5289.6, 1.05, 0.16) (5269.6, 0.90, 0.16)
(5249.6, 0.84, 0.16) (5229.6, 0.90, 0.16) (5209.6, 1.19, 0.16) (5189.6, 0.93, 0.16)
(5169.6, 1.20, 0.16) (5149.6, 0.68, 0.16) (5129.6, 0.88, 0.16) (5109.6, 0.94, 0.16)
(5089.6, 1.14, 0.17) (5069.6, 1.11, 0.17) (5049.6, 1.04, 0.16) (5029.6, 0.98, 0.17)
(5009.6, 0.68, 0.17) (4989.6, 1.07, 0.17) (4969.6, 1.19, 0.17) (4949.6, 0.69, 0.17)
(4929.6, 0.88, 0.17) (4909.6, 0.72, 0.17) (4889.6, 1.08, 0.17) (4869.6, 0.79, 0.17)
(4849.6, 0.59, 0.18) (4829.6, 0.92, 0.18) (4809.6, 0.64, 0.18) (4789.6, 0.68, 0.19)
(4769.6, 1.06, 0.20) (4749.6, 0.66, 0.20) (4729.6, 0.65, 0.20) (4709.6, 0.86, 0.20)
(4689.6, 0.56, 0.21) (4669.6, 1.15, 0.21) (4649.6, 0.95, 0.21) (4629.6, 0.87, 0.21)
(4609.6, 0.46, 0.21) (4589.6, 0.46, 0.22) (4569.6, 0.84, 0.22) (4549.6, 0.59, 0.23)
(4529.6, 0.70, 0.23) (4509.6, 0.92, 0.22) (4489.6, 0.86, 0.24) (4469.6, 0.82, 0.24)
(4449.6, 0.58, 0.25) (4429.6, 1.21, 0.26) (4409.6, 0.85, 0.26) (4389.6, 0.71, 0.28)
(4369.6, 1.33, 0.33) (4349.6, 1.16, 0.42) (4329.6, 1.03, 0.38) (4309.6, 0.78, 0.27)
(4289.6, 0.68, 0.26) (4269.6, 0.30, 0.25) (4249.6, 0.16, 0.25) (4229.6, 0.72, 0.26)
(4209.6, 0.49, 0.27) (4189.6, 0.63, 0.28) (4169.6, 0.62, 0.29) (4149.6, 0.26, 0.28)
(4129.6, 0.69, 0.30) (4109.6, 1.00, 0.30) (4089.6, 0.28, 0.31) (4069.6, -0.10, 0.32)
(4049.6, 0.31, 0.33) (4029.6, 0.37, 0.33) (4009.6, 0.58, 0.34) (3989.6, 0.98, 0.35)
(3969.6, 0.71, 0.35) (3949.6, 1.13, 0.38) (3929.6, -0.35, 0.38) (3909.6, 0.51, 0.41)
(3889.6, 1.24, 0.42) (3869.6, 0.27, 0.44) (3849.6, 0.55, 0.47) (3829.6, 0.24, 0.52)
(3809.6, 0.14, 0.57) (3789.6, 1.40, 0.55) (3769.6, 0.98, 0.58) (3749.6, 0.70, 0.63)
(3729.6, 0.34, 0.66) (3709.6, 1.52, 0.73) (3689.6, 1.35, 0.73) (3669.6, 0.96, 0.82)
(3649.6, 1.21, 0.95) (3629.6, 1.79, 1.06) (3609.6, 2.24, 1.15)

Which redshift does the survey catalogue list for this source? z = 0.25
